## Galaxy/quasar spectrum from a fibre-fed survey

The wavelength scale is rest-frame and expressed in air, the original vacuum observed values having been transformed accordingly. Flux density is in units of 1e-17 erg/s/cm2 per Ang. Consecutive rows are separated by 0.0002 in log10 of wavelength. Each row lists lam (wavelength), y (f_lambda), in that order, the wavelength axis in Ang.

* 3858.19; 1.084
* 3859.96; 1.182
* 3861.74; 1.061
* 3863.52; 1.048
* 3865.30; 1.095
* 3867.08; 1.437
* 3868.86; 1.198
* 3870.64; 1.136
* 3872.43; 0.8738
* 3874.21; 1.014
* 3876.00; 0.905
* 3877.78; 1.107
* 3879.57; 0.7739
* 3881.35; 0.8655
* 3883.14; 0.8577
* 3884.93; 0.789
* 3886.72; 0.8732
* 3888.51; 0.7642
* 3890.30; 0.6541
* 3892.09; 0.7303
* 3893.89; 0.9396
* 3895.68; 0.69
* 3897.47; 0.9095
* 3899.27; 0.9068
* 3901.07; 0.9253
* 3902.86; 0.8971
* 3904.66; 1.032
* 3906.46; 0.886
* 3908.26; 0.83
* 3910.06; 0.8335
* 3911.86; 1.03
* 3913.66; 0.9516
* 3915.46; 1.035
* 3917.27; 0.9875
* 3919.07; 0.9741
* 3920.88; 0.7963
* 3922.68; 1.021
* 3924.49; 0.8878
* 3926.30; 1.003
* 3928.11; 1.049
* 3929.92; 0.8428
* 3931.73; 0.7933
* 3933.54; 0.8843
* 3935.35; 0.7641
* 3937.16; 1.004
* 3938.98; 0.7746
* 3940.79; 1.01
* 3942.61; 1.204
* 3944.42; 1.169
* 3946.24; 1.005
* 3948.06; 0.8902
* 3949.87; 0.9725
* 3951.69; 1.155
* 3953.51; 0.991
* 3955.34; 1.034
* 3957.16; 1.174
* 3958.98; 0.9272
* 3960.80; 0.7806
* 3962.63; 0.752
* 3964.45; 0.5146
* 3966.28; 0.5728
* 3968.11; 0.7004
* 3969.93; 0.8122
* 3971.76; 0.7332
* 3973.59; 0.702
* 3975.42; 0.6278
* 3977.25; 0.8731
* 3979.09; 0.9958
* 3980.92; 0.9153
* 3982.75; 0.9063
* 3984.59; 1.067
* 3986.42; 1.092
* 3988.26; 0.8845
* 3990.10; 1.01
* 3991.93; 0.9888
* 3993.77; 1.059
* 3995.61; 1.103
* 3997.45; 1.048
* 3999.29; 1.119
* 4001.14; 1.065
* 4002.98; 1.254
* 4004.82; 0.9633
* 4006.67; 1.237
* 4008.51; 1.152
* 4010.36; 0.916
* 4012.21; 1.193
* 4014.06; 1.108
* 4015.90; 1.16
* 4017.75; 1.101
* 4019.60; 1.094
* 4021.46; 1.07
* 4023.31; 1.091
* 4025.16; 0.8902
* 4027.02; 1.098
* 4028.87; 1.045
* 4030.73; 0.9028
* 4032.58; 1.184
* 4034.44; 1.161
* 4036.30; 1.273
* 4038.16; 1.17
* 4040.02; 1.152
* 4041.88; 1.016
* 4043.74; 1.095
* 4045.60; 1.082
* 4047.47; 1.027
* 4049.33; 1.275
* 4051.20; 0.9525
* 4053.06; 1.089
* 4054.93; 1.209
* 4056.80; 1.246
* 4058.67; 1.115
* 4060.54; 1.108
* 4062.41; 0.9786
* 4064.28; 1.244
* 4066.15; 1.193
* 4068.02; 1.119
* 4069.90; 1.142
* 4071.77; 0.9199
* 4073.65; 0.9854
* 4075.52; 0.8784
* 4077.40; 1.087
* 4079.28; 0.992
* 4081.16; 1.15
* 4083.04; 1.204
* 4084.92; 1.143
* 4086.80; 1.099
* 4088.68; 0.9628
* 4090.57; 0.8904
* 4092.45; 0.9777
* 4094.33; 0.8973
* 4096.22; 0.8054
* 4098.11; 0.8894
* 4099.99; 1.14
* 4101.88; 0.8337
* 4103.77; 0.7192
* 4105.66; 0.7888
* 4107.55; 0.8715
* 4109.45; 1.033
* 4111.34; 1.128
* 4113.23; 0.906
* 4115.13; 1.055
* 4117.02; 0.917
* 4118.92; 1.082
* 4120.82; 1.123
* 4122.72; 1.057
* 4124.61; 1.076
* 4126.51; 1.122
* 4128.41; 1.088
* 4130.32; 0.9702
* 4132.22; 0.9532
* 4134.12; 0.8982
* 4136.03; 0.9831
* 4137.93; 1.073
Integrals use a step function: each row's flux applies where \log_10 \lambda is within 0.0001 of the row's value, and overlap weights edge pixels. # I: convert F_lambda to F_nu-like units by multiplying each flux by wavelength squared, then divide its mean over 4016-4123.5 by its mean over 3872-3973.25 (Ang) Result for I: 1.3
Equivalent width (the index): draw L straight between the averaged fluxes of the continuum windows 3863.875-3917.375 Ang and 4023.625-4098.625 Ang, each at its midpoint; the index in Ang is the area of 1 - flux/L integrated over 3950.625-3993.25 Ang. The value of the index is 4.9 Ang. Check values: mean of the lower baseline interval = 0.931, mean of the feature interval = 0.881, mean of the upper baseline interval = 1.07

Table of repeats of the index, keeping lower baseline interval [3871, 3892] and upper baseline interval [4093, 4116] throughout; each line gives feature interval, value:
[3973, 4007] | -3.9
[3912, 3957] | -4.8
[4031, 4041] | -2.9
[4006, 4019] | -3.2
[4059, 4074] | -2.9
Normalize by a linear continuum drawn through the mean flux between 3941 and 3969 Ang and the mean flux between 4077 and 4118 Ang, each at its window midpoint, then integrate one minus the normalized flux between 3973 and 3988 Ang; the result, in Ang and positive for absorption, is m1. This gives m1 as 0.53 Ang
